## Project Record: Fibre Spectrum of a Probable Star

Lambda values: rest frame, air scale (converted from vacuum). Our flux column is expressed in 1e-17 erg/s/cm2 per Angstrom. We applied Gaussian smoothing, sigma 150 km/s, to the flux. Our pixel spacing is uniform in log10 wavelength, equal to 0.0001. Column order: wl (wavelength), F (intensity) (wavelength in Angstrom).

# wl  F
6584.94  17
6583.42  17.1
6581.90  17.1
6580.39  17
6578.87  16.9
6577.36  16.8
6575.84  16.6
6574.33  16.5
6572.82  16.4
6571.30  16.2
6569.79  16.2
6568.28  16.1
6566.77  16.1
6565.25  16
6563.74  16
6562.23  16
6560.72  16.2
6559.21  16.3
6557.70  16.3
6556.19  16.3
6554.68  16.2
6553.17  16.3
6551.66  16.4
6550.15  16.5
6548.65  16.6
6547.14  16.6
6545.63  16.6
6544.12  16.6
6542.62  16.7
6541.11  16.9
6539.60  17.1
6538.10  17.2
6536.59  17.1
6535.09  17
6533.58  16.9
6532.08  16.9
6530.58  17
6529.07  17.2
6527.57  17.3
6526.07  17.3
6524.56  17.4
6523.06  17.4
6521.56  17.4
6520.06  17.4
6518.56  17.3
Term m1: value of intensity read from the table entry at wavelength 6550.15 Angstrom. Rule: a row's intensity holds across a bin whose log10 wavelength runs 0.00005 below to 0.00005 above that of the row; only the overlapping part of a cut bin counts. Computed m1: 16.5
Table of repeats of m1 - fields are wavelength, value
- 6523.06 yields 17.4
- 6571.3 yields 16.2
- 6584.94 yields 17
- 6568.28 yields 16.1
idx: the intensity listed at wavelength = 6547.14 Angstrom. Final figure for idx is 16.6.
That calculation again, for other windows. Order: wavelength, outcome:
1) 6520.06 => 17.4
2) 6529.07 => 17.2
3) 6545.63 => 16.6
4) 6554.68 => 16.2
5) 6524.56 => 17.4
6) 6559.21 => 16.3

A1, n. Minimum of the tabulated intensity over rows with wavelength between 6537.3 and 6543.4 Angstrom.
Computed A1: 16.7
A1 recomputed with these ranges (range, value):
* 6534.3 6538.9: 17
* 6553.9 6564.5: 16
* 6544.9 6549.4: 16.6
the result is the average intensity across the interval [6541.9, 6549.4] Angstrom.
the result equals 16.6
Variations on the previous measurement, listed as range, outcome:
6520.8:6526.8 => 17.4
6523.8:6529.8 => 17.3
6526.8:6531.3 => 17.2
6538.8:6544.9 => 16.8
